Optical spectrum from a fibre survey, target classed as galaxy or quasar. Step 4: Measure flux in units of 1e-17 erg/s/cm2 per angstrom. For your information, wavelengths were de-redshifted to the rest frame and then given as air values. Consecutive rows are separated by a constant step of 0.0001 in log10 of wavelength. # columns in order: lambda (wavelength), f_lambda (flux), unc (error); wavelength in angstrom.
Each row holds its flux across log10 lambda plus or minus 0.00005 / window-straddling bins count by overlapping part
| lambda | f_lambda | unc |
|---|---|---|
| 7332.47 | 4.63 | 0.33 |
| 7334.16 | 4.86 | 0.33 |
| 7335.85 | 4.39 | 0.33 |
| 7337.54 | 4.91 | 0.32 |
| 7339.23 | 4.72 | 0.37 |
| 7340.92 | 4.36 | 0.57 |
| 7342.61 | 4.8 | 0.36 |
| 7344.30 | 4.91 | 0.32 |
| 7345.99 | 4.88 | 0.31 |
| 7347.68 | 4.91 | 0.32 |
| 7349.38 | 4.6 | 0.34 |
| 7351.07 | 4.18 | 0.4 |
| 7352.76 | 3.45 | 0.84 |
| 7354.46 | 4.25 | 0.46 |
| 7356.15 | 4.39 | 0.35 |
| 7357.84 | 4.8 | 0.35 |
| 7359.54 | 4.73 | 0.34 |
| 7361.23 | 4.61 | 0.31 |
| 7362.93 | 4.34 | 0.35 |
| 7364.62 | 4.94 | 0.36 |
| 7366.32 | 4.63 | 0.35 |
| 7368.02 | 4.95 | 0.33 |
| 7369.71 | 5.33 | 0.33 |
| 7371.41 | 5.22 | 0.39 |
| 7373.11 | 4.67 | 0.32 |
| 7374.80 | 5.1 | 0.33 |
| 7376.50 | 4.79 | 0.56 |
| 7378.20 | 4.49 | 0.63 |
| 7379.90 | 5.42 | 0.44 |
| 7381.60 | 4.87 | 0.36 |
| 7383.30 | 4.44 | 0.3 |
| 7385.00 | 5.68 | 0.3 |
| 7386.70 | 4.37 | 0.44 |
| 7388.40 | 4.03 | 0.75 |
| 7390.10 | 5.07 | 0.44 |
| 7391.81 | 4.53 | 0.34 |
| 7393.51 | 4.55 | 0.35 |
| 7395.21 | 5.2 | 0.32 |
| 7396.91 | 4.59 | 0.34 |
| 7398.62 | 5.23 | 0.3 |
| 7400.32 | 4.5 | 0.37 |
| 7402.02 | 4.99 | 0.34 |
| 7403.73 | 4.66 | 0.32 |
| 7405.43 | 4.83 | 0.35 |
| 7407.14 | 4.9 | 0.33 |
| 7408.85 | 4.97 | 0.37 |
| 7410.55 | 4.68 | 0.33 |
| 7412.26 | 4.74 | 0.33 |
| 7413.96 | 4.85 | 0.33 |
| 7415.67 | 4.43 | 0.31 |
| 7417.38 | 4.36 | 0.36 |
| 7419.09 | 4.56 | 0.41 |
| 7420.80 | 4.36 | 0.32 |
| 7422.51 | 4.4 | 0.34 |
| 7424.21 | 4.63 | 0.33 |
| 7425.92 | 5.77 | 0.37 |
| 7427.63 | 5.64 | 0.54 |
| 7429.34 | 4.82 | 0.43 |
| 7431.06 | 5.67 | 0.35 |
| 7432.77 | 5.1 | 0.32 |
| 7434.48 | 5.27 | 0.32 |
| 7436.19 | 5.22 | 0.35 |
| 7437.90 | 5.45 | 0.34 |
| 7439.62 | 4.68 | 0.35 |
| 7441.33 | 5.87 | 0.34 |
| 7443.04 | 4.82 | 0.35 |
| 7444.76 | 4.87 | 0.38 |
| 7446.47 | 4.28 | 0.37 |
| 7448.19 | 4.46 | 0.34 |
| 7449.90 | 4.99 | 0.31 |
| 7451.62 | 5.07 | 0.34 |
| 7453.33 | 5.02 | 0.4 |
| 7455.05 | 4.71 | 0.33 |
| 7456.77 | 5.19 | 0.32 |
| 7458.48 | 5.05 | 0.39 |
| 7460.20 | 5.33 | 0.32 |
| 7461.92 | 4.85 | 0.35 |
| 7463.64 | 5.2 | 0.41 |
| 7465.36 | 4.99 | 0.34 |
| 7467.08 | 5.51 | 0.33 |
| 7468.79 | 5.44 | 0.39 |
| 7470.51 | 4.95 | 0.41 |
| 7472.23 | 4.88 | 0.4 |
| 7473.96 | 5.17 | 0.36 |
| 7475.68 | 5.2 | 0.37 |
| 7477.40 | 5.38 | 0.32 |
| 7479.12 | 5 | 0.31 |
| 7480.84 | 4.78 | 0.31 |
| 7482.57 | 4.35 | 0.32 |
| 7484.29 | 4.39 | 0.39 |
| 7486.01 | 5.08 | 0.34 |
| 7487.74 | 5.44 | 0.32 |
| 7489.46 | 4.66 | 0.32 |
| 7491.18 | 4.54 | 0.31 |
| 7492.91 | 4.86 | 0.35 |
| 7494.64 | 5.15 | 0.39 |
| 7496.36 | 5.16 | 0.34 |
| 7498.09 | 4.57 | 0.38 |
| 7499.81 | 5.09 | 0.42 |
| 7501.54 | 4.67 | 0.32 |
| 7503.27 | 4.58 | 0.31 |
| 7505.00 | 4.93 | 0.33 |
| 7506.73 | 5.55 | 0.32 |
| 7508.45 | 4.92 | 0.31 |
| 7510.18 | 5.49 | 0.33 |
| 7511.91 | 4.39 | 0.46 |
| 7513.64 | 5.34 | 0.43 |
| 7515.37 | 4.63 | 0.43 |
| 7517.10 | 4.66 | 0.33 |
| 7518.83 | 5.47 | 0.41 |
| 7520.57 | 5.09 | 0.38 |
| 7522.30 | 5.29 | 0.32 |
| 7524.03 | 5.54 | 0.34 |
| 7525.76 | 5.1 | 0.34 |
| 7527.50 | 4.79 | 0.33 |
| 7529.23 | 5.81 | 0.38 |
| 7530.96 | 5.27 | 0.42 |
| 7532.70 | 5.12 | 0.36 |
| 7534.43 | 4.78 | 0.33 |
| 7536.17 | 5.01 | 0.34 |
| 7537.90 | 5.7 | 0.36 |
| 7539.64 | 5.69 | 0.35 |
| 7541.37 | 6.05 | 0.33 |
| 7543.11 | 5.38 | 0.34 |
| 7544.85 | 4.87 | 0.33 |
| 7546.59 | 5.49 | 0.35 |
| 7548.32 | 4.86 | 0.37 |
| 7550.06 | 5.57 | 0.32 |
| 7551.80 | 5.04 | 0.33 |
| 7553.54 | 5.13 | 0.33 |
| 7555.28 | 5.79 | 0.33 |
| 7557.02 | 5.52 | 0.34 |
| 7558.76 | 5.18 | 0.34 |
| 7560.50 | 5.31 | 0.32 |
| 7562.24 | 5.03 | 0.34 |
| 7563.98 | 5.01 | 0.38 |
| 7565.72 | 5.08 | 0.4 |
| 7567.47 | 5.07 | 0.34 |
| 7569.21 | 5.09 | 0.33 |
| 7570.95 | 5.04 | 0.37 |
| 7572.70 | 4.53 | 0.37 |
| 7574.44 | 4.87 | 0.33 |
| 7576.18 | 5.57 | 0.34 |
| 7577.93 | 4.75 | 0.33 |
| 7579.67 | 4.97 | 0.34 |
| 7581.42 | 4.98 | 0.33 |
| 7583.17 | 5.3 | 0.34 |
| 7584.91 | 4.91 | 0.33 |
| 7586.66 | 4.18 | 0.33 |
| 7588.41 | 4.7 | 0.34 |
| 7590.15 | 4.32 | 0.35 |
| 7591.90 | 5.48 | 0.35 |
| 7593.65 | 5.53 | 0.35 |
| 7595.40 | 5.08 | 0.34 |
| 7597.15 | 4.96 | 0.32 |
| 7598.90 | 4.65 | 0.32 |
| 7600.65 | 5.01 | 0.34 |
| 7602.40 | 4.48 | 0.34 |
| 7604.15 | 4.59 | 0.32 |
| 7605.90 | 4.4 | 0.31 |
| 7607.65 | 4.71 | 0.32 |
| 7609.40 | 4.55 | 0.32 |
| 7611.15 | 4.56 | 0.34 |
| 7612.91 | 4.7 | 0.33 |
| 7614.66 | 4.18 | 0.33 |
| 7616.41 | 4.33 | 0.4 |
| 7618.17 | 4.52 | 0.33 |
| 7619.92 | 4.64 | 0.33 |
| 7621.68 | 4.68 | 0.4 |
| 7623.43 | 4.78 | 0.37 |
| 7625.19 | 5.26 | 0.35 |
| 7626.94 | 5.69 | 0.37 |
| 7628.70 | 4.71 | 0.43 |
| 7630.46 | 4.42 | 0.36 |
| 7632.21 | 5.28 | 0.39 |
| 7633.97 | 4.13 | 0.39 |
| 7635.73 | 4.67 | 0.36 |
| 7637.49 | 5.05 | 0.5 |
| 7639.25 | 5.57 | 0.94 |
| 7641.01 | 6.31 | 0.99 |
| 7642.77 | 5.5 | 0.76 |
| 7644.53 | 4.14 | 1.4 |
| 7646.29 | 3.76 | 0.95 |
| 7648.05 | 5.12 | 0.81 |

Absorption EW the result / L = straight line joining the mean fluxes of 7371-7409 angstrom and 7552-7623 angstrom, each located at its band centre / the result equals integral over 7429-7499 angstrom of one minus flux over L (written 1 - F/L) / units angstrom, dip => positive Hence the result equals -2.4 angstrom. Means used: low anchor 4.82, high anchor 4.88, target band 5.01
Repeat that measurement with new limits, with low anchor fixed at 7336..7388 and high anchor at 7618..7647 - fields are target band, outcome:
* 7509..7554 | -3.53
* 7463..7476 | -1.02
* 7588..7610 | 0.32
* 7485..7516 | -0.87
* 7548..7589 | -1.75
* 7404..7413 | -0.13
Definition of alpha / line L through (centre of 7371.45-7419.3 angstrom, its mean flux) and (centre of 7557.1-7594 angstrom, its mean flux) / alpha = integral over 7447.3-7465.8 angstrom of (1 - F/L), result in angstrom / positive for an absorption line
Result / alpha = -0.5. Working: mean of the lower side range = 4.78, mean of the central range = 4.98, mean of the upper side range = 5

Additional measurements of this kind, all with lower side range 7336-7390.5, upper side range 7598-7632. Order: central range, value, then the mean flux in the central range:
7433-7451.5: -1.16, 5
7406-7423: 0.25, 4.63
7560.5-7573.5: -0.86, 5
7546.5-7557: -1.39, 5.32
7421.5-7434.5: -1.23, 5.15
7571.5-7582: -0.57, 4.95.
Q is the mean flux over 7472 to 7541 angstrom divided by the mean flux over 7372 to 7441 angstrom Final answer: 1.04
